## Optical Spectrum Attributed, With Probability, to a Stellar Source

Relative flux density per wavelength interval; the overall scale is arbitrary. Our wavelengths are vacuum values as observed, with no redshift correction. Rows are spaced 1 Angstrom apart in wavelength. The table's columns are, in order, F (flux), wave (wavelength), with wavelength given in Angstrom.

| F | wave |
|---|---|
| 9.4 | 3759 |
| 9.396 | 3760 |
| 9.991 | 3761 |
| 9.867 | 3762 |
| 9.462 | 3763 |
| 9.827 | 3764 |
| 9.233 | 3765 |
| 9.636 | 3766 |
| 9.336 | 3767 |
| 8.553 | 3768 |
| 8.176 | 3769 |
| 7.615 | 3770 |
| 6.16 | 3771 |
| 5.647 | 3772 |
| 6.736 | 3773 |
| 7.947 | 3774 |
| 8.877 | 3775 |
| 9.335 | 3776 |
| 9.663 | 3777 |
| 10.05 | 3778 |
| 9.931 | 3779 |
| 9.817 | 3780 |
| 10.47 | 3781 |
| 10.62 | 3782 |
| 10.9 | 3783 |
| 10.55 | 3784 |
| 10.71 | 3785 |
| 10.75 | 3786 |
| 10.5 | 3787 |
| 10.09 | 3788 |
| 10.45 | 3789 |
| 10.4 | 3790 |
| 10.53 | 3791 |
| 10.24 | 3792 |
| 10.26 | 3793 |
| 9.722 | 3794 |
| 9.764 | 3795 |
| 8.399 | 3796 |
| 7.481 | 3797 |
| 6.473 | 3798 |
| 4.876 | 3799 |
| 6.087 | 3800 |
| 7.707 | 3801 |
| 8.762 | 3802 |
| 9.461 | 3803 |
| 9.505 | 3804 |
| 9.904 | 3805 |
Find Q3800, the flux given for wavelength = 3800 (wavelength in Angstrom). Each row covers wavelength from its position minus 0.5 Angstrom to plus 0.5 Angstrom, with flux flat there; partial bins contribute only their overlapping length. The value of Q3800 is 6.087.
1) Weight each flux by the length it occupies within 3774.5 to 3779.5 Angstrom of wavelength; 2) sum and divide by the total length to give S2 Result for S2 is 9.57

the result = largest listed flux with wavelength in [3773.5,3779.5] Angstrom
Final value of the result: 10.05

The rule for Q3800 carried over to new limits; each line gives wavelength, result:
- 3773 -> 6.736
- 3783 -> 10.9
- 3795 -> 9.764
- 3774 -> 7.947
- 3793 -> 10.26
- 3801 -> 7.707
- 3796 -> 8.399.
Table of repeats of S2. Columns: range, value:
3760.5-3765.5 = 9.68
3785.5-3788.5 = 10.4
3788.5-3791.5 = 10.5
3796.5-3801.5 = 6.52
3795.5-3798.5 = 7.45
